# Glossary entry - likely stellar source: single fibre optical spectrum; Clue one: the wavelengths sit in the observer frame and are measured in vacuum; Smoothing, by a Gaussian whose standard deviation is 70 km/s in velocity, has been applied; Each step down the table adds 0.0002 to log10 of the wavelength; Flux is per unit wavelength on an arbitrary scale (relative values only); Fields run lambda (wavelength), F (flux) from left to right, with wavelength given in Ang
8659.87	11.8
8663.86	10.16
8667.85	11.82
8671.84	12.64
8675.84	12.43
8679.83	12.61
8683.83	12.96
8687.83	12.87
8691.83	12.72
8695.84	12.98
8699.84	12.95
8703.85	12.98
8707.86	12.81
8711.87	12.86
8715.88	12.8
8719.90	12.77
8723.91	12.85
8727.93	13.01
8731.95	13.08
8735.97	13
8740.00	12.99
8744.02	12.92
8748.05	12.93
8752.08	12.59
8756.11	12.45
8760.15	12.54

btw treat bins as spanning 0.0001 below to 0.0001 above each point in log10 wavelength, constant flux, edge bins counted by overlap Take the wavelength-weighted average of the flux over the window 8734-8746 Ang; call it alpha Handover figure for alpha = 13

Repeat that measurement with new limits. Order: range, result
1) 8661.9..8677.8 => 11.8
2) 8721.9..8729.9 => 12.9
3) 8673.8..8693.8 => 12.7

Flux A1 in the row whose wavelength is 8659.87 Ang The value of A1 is 11.8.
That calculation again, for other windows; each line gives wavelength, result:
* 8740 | 12.99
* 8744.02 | 12.92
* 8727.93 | 13.01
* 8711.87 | 12.86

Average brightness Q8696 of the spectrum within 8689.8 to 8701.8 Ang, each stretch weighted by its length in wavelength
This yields 12.9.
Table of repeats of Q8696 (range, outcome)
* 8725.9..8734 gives 13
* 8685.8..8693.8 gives 12.8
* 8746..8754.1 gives 12.8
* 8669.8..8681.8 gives 12.6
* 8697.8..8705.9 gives 13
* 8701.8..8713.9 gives 12.9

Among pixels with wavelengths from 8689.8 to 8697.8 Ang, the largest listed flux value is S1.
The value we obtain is 12.98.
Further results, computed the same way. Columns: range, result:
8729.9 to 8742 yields 13.08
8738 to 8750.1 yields 12.99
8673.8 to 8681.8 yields 12.61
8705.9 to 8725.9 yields 12.86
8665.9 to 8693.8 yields 12.96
